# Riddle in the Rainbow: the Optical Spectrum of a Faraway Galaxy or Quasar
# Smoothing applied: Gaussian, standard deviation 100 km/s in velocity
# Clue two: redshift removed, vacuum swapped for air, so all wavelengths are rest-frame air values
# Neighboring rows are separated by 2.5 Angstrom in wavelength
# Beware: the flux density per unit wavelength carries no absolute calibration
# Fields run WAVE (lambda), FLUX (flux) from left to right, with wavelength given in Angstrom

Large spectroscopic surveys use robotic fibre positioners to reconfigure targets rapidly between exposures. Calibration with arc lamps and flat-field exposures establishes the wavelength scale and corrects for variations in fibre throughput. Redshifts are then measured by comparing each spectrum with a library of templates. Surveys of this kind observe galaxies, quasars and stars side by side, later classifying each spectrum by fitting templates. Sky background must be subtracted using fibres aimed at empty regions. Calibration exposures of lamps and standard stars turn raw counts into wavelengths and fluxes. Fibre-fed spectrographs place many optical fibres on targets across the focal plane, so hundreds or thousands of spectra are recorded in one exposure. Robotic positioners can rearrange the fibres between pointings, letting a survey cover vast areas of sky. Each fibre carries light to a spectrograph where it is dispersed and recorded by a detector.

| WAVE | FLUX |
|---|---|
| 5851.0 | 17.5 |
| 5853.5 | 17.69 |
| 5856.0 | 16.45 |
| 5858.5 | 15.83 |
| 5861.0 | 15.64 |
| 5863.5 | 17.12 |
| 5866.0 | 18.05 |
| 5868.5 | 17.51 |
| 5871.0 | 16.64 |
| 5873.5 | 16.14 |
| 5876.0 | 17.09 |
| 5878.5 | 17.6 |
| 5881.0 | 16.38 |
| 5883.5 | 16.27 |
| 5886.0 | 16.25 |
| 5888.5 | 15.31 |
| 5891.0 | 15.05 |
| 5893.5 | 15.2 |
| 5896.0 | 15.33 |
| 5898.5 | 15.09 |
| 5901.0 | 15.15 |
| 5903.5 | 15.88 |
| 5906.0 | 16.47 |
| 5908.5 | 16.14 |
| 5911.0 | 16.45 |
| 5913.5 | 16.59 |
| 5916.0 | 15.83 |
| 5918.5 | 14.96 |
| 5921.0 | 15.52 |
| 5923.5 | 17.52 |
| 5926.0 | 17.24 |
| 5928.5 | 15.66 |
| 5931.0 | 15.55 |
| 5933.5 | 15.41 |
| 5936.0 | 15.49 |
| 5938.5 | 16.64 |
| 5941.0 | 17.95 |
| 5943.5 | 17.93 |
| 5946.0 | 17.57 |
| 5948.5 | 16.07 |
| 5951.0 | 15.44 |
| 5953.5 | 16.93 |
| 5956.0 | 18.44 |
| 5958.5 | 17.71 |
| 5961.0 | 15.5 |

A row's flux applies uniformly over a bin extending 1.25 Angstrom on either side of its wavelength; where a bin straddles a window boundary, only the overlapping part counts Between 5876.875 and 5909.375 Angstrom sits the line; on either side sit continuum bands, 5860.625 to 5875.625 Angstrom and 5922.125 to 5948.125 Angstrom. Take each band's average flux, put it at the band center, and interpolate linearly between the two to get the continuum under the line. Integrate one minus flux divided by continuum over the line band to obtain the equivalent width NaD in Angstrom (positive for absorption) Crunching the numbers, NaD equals 1.9 Angstrom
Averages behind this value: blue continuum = 16.9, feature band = 15.9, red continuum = 16.7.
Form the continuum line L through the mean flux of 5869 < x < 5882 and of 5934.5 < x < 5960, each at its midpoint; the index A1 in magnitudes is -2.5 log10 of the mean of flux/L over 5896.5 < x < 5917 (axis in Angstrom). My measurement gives 0.064 mag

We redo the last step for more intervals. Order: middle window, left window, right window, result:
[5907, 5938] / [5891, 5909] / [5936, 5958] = 0.01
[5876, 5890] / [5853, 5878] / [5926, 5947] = 0.02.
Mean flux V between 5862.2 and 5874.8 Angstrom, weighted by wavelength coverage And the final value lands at 17.1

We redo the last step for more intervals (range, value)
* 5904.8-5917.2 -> 16.3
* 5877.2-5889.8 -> 16.4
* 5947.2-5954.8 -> 16.2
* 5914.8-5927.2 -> 16.2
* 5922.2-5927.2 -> 17.4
